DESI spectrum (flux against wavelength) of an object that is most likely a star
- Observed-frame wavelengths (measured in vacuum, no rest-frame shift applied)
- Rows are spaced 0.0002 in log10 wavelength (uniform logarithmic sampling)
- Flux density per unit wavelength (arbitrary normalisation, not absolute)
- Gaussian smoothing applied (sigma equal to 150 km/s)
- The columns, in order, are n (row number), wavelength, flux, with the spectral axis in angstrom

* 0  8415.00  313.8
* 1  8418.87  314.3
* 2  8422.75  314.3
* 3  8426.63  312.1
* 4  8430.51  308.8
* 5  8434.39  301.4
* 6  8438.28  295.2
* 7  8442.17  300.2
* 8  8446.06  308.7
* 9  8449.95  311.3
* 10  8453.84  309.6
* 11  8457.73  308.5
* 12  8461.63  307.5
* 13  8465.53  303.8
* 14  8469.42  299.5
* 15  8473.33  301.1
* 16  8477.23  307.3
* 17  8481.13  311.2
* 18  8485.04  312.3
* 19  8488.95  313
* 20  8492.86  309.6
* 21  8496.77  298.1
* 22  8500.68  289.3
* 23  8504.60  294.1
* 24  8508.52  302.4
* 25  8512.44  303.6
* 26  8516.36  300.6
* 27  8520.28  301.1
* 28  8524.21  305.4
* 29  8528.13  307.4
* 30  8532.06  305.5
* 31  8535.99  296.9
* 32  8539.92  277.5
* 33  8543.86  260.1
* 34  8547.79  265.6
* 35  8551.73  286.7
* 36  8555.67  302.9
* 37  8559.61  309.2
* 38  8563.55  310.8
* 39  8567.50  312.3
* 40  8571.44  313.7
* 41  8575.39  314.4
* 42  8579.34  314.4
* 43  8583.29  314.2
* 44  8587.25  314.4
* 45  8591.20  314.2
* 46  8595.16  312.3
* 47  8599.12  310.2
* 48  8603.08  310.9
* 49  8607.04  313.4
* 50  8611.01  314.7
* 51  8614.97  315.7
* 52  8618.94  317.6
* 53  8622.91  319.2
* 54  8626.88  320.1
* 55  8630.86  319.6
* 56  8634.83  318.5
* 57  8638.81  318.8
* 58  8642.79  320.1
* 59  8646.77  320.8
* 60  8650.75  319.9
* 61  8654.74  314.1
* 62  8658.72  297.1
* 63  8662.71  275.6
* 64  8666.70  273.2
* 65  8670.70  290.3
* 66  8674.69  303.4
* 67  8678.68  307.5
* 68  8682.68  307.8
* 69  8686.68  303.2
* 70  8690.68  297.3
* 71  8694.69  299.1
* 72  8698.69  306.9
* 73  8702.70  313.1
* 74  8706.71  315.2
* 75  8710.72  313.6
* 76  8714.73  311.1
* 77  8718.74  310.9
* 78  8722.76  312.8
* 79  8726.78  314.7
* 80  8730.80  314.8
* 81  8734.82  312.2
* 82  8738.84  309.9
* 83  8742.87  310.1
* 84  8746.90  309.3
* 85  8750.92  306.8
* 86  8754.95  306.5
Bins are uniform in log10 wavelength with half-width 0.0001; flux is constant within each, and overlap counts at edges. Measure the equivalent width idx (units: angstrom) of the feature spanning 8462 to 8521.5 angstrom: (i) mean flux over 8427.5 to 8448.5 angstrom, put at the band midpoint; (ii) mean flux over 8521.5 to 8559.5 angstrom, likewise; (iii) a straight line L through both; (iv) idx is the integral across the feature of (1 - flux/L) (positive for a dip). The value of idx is -1.3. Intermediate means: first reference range 303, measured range 303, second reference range 291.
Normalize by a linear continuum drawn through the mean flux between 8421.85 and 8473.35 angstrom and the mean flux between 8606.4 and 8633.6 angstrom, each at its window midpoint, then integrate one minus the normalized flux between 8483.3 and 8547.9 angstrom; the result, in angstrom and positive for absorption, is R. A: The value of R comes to 2.7 angstrom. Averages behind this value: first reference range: 306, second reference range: 317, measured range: 297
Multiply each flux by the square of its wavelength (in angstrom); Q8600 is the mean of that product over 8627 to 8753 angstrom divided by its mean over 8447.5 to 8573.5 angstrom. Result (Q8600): 1.07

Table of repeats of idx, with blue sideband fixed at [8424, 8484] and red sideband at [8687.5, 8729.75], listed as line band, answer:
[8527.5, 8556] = 2.0 angstrom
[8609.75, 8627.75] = -0.5 angstrom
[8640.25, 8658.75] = -0.5 angstrom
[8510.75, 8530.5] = 0.2 angstrom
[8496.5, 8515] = 0.5 angstrom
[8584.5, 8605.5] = -0.3 angstrom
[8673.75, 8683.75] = 0.1 angstrom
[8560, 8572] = -0.2 angstrom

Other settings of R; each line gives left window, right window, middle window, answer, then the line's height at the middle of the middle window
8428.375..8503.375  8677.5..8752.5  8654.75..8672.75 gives 1.2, 308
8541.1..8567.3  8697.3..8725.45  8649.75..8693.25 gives 1.1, 307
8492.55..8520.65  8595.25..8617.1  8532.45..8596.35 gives 1.3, 307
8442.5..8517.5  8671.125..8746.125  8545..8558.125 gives 0.9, 306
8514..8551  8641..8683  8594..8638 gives -2.6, 298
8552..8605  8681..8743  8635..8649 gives -0.4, 310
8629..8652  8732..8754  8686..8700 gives 0.6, 315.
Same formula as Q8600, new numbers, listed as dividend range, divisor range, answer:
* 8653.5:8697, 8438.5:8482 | 1.02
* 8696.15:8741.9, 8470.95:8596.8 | 1.08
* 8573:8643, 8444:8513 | 1.07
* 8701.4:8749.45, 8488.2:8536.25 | 1.09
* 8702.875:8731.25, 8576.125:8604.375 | 1.03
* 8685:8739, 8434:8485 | 1.08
